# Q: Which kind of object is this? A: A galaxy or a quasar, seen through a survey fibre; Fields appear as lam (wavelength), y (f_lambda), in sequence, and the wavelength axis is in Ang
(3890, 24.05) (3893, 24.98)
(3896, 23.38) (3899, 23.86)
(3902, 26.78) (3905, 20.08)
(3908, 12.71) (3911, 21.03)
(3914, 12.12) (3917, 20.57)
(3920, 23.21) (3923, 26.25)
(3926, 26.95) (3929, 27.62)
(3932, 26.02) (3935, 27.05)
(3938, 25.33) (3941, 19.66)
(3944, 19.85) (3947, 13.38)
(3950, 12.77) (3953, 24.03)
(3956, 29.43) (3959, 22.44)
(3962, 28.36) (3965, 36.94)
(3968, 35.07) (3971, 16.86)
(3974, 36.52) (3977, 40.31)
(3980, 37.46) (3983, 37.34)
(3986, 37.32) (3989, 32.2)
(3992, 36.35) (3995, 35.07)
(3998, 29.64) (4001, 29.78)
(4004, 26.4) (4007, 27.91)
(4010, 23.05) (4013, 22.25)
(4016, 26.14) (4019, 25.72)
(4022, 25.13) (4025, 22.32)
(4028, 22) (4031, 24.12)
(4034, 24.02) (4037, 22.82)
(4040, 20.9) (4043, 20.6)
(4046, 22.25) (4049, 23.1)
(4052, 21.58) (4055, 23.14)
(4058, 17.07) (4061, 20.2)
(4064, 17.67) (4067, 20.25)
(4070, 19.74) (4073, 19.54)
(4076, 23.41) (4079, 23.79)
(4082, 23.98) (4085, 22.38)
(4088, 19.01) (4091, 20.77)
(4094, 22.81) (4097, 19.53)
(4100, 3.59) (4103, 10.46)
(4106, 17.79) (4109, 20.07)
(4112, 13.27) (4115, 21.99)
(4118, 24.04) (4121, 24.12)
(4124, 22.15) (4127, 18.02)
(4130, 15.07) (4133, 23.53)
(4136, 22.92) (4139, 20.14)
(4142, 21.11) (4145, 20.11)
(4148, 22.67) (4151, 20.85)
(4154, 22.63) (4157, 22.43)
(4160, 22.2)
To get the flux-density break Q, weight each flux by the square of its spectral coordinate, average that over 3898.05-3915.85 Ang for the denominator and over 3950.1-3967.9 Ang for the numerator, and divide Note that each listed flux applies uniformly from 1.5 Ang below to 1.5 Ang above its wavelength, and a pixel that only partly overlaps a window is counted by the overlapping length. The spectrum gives 1.5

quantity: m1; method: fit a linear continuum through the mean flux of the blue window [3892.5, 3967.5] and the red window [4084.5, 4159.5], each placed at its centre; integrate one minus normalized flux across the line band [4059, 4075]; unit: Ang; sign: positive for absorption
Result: 0.9 Ang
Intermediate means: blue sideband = 23.1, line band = 19.5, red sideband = 19.7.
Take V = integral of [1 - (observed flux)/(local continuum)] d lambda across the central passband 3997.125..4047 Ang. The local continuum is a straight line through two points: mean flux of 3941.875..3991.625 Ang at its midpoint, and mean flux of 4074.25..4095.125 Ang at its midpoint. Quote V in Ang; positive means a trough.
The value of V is 2.8 Ang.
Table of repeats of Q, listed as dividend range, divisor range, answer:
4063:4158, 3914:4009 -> 0.78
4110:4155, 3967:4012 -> 0.70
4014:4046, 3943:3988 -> 0.84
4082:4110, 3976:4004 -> 0.54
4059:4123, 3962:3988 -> 0.60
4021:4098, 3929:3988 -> 0.82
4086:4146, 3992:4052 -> 0.80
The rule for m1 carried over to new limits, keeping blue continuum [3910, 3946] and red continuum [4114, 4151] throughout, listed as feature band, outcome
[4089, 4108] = 4.88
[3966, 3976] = -3.49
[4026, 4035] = -0.49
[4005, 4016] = -1.24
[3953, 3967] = -3.91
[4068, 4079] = 0.24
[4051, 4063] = 0.85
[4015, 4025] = -1.34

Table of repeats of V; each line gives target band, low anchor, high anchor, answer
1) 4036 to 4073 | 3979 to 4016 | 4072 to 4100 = 5.6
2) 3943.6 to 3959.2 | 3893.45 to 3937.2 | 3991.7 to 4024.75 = 2.8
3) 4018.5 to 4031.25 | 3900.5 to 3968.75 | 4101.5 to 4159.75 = -1.1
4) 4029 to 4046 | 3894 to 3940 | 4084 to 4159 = -1.2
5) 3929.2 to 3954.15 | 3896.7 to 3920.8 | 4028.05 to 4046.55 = -0.8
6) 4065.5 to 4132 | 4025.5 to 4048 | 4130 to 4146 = 6.7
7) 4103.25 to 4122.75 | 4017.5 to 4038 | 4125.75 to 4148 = 1.3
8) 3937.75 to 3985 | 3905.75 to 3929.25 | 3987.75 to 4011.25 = -2.3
